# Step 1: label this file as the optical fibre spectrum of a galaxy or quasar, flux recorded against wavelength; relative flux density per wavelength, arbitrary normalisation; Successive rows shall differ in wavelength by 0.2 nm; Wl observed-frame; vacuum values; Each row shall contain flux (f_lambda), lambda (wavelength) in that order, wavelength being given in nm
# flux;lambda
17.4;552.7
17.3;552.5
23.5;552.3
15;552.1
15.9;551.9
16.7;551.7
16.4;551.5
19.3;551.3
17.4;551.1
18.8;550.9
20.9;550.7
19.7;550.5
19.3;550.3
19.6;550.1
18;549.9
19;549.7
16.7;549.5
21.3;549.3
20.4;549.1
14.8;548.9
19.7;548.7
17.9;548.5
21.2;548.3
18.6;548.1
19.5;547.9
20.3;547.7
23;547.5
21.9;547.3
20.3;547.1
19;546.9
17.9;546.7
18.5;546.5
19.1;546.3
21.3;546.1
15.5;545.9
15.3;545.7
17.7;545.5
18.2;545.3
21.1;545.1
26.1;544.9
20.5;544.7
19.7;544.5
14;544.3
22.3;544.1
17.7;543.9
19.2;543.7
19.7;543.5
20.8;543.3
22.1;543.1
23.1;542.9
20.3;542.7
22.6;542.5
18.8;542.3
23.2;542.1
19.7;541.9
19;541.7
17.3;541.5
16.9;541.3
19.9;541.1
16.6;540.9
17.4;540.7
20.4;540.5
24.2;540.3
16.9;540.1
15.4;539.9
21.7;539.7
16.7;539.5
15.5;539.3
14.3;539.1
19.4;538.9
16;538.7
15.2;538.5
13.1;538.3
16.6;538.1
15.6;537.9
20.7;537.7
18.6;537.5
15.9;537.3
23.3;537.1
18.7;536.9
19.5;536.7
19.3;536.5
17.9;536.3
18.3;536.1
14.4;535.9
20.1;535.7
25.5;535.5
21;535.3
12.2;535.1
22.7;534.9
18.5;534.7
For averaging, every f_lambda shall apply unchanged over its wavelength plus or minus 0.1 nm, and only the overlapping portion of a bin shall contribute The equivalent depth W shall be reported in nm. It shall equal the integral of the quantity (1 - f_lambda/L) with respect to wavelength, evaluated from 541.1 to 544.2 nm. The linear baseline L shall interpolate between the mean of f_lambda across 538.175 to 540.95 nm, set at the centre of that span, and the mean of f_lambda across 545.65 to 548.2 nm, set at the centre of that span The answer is -0.34 nm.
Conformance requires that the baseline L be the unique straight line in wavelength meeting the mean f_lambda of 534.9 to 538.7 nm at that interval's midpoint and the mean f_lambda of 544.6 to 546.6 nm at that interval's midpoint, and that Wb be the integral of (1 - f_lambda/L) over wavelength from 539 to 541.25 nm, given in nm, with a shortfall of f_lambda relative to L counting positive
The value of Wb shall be 0.07 nm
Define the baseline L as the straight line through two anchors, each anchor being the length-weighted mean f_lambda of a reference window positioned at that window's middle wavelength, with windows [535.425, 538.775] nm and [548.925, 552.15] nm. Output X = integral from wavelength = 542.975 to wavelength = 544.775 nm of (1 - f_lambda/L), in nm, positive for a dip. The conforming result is -0.13 nm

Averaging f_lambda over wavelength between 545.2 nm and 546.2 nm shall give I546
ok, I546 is 17.6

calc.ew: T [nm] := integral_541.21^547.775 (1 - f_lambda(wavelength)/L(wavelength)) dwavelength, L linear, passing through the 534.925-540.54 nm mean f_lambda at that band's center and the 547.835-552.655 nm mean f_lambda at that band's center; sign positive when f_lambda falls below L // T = -0.49 nm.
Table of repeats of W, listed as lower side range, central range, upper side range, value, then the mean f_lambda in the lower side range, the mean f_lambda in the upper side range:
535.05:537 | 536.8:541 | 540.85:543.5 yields 0.368 nm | 18.9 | 20.1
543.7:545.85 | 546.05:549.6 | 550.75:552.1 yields -0.223 nm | 19.2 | 17.4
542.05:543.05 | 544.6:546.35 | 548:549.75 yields 0.076 nm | 21.5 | 18.8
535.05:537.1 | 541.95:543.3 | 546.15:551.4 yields -0.164 nm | 19.1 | 19.3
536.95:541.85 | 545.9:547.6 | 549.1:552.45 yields -0.140 nm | 17.8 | 18.6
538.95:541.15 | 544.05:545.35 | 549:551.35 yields -0.117 nm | 18.1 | 19.2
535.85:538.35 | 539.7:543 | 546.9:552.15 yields -0.220 nm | 18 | 18.9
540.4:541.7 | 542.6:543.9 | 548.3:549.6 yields -0.165 nm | 18.2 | 18.7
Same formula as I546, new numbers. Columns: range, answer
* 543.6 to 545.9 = 19.1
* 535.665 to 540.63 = 17.9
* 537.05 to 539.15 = 17.1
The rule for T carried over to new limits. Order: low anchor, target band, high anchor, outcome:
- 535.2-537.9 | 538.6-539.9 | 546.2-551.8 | 0.15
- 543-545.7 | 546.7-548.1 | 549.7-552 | -0.09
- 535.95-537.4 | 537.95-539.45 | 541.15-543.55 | 0.28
